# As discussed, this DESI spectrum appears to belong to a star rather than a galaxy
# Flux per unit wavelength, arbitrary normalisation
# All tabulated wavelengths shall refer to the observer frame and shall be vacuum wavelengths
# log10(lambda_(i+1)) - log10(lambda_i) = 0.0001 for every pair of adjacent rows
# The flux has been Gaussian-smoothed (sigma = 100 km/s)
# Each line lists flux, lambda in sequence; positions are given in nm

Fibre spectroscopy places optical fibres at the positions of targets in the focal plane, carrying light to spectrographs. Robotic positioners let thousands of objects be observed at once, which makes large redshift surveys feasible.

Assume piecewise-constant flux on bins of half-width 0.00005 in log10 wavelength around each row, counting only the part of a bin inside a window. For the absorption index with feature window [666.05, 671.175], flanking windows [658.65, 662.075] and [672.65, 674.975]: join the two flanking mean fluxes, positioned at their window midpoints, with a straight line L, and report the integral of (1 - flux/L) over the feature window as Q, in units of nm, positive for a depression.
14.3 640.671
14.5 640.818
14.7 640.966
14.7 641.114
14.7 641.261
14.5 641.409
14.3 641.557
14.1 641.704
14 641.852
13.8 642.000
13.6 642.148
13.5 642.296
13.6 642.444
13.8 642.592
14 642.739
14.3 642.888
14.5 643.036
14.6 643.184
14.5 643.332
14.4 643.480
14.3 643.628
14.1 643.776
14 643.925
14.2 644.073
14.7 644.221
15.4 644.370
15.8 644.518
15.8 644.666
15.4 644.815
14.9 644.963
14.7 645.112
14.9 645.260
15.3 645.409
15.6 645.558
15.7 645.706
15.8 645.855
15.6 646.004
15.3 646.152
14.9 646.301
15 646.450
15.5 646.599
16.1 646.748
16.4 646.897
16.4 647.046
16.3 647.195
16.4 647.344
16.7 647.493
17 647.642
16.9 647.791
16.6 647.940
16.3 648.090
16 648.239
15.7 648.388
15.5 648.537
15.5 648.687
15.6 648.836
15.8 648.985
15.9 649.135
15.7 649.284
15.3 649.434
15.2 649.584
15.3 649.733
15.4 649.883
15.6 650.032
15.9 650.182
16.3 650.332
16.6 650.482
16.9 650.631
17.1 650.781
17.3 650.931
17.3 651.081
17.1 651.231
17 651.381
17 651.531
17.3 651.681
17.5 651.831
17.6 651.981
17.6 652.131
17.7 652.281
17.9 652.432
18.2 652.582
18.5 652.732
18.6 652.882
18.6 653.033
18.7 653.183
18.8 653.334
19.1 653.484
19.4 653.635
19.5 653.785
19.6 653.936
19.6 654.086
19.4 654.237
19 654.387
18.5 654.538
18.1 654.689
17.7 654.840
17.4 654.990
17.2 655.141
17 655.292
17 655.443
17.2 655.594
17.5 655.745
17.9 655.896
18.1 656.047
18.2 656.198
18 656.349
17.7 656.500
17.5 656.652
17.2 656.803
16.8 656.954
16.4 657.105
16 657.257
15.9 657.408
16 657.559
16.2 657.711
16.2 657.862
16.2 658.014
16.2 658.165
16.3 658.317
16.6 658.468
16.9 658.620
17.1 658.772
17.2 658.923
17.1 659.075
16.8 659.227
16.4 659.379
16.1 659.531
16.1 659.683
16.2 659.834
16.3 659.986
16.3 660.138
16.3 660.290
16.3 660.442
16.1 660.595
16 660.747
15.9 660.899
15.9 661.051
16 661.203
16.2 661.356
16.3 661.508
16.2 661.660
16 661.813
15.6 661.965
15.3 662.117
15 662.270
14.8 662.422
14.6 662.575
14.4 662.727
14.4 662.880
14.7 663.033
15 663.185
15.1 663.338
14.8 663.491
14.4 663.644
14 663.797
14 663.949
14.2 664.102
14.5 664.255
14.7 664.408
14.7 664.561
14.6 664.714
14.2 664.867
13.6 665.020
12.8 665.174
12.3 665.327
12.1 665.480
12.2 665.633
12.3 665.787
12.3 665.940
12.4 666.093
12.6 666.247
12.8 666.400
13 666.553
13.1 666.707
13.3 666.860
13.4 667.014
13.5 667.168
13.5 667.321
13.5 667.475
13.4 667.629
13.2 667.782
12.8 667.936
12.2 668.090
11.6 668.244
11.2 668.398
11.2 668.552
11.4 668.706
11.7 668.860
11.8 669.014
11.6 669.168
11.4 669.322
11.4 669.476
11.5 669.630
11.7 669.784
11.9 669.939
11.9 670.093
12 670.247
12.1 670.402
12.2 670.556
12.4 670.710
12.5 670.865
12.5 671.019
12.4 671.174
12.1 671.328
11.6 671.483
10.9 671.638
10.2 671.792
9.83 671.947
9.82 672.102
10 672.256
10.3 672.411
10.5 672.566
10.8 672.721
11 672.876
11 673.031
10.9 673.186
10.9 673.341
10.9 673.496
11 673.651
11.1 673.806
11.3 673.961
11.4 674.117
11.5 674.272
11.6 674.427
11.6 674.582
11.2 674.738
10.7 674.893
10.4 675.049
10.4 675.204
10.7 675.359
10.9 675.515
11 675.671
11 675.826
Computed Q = 0.31 nm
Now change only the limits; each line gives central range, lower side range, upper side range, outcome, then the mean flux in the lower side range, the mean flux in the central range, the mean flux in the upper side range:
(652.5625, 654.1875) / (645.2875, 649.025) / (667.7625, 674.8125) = -0.468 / 15.9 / 19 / 11.4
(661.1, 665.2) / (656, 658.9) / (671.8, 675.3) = -0.043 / 16.8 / 14.8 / 10.8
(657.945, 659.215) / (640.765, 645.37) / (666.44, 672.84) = -0.368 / 14.5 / 16.7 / 11.9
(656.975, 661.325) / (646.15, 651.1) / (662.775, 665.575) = -0.471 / 16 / 16.3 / 14.1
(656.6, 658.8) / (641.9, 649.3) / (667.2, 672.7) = -0.486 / 15.2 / 16.5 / 11.7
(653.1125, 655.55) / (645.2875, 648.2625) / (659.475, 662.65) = -0.392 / 16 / 18.5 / 15.9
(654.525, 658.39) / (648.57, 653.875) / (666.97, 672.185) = -0.354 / 17.1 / 17.1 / 11.9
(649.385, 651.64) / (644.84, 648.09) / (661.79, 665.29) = -0.127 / 15.8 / 16.4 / 14.5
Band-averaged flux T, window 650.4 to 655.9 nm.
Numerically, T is 18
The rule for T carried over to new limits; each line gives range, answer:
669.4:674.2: 11.3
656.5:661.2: 16.4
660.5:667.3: 14.3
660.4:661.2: 16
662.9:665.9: 13.9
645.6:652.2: 16.2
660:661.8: 16.1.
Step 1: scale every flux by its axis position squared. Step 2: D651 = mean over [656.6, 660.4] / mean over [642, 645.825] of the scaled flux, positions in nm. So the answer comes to 1.18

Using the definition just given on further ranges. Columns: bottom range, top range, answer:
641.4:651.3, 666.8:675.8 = 0.81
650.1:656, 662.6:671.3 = 0.76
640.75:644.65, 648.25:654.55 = 1.24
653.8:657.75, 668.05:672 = 0.69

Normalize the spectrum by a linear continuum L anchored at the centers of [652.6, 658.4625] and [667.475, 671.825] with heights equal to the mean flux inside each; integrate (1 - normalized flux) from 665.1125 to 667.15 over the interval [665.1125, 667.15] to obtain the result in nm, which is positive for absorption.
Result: 0.10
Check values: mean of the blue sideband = 17.7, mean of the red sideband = 11.9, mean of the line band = 12.7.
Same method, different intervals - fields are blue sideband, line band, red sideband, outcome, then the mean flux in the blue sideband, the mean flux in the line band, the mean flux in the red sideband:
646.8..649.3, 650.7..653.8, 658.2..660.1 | -0.310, 16.2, 18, 16.6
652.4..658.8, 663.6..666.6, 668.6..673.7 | 0.095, 17.7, 13.4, 11.3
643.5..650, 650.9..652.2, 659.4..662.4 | -0.132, 15.5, 17.3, 16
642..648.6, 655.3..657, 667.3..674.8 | -0.482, 15.2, 17.5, 11.5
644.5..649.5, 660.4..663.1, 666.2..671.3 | -0.421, 15.8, 15.5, 12.3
